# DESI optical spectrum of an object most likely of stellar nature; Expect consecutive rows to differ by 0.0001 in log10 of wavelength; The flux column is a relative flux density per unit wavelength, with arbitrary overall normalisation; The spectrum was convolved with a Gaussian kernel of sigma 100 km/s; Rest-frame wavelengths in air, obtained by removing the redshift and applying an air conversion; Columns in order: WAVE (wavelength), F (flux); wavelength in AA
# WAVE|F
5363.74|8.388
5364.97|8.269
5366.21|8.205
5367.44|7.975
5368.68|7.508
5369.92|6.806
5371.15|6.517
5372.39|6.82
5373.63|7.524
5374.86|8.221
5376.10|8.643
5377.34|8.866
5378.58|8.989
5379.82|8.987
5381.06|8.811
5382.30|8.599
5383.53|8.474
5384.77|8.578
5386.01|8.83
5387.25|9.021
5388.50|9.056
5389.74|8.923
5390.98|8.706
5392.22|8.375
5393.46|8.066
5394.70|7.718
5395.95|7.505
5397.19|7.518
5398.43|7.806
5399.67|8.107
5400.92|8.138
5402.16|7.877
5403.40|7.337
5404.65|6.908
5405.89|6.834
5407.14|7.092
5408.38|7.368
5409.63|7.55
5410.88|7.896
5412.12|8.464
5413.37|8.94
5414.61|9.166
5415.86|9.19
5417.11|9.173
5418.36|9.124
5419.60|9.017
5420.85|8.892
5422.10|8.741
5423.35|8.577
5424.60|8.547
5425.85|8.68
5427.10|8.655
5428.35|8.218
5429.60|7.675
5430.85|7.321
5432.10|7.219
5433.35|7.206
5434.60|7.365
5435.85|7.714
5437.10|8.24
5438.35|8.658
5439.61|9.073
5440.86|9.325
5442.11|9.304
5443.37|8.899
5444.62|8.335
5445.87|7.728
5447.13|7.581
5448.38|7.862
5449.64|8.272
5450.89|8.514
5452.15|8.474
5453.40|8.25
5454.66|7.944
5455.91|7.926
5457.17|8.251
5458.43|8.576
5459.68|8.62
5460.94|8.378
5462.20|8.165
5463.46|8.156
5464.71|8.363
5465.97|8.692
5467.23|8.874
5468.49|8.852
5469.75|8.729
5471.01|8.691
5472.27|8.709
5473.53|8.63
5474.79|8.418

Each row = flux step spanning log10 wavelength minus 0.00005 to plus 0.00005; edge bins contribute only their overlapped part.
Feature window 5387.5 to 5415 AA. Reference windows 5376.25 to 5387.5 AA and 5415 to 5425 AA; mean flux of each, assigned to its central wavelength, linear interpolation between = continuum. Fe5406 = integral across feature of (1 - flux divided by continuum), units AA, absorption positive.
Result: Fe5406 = 2.7 AA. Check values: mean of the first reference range 8.78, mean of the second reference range 8.92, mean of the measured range 7.97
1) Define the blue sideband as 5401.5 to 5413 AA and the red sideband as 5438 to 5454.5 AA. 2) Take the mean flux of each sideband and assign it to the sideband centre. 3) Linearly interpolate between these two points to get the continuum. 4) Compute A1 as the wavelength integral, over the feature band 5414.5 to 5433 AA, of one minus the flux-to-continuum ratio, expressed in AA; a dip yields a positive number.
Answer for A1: -1.4 AA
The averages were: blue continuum 7.52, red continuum 8.46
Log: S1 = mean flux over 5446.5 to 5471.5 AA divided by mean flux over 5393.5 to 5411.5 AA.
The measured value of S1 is 1.11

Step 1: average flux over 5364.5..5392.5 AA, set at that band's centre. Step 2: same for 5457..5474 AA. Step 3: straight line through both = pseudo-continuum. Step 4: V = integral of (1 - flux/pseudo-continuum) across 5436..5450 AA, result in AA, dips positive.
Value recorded 0.0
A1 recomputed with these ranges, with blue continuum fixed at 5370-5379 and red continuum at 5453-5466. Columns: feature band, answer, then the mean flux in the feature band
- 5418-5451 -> -0.6 AA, 8.32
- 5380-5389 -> -1.0 AA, 8.77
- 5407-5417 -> -0.3 AA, 8.31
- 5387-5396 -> -0.6 AA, 8.45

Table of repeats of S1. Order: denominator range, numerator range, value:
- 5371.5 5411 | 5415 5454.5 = 1.04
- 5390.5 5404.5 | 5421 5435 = 1.02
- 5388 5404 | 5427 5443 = 1.01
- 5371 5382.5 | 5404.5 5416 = 0.96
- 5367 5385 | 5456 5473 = 1.05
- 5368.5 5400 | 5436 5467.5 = 1.02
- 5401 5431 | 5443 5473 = 1.02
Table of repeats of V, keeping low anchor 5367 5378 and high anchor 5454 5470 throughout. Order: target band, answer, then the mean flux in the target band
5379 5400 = -1.7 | 8.43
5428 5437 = 0.7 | 7.56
